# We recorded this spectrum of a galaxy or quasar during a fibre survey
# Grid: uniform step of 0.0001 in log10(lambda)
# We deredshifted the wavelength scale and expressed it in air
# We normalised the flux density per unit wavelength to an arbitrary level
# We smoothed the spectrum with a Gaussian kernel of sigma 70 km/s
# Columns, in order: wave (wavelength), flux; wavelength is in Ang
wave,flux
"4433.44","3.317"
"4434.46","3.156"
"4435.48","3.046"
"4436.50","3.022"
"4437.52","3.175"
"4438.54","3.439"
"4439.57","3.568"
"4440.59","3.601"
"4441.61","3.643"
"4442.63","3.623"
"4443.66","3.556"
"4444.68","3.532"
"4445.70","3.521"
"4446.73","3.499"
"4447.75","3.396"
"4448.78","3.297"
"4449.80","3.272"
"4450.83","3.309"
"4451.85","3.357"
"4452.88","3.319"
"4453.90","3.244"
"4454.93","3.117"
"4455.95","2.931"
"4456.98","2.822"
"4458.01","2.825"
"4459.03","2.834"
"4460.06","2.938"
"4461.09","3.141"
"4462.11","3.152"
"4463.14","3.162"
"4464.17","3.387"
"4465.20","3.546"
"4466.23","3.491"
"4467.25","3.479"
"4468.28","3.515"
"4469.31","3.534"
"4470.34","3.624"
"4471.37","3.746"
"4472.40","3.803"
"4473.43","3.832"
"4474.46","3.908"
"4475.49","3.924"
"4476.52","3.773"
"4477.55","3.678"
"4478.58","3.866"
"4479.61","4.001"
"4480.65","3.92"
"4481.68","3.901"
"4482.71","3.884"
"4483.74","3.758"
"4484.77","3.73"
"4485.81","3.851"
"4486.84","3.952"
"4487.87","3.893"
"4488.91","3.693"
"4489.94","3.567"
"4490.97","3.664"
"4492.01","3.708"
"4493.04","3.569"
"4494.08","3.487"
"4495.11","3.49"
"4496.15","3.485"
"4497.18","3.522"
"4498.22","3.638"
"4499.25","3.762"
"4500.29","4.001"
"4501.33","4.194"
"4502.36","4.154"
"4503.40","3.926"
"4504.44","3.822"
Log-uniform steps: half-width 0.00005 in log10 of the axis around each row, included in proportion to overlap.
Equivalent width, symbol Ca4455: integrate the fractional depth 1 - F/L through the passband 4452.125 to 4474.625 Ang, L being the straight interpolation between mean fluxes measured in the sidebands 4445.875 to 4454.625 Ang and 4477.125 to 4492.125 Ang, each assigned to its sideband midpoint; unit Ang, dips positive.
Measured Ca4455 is 1.2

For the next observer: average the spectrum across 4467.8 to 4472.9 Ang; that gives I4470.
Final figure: 3.64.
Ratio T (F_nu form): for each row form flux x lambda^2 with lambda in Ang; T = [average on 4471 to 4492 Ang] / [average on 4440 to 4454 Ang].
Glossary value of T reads 1.12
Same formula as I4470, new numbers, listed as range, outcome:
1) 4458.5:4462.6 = 3.02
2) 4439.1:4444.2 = 3.6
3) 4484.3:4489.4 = 3.82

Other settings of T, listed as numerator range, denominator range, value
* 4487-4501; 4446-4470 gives 1.15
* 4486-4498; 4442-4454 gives 1.09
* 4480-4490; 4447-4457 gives 1.20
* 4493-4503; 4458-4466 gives 1.20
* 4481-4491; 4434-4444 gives 1.15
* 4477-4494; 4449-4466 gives 1.21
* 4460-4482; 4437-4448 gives 1.04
